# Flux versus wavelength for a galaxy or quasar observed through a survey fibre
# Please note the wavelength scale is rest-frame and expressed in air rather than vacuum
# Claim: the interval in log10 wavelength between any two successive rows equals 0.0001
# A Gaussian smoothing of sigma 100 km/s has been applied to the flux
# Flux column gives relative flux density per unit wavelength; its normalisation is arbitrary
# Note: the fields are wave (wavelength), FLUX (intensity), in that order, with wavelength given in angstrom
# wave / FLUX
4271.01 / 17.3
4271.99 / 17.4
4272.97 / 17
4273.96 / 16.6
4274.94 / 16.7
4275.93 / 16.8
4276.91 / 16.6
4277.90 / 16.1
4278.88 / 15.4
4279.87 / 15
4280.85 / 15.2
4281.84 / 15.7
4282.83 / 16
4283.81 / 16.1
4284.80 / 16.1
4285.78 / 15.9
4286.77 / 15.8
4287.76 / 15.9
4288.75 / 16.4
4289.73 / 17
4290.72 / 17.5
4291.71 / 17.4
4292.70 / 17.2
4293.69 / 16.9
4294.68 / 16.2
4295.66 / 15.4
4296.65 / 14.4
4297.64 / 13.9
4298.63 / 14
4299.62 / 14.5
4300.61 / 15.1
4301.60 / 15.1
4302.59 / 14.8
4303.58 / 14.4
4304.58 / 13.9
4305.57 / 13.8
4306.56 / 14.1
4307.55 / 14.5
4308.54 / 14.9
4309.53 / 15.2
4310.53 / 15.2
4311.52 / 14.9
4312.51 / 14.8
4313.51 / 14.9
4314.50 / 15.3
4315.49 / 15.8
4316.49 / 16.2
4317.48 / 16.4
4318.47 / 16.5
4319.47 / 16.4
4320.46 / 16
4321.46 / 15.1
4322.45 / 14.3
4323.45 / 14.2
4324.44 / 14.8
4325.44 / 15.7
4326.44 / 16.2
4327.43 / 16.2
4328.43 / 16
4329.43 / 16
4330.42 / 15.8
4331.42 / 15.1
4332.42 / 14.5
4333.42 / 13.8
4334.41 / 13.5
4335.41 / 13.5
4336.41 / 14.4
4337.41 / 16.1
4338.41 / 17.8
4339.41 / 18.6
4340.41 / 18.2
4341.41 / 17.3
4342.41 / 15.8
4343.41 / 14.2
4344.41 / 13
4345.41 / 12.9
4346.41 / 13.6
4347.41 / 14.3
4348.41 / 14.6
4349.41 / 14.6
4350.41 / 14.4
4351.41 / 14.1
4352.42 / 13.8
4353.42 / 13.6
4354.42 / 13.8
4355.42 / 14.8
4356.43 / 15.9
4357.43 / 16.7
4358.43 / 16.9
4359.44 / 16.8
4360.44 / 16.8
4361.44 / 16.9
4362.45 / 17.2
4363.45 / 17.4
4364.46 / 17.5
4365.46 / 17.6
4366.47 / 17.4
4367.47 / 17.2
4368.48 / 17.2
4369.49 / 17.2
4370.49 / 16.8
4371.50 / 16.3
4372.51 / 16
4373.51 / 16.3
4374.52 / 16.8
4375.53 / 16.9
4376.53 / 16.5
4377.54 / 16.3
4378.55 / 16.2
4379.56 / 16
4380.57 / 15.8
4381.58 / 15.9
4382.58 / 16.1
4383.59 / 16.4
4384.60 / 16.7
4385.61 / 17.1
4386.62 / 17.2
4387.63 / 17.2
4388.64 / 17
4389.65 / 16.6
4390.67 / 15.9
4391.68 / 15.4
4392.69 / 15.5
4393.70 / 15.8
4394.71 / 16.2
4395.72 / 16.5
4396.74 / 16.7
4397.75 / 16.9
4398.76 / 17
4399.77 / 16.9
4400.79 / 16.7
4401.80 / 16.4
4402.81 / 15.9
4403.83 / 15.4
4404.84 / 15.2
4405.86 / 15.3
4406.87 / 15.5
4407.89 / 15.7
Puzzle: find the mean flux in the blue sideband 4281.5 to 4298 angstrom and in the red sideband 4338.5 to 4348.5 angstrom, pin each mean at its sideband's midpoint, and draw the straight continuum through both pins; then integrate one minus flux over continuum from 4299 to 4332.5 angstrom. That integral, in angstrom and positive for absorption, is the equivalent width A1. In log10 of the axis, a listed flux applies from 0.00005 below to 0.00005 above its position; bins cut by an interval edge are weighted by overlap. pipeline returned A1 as 1.2 angstrom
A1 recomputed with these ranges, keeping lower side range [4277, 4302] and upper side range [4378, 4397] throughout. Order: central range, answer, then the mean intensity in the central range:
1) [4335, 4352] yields 1.0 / 15.1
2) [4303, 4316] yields 0.9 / 14.7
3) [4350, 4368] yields 0.1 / 16.1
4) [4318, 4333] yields 0.4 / 15.5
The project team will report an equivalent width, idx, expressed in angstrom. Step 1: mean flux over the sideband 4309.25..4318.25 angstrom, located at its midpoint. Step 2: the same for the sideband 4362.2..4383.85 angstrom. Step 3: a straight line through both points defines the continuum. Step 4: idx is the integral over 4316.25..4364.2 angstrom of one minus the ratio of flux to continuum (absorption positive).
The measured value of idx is 1.7 angstrom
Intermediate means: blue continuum 15.5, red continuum 16.7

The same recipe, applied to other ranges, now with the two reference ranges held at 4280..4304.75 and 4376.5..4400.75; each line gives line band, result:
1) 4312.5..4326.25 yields 0.3 angstrom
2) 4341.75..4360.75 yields 1.6 angstrom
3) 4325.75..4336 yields 0.6 angstrom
